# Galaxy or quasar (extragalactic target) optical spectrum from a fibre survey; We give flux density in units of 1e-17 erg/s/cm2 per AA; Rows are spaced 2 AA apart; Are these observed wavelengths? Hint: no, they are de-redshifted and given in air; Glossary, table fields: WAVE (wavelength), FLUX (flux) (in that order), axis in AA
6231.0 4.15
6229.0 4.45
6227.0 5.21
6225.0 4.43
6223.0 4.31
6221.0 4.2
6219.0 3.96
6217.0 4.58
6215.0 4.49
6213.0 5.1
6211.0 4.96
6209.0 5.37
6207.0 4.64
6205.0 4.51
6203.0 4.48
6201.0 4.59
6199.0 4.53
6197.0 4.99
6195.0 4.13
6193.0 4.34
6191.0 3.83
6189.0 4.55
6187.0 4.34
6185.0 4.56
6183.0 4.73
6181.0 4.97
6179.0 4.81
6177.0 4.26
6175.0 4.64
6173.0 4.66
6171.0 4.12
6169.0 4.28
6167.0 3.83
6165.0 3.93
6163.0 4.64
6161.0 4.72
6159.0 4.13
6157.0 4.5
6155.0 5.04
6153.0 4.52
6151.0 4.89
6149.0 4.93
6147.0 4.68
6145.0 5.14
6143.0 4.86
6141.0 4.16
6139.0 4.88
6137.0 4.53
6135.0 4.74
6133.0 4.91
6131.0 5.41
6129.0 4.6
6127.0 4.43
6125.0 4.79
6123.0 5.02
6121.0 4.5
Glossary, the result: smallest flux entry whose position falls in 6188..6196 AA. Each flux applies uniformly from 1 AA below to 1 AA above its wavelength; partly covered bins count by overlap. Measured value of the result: 3.83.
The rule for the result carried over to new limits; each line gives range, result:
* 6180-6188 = 4.34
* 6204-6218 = 4.49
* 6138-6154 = 4.16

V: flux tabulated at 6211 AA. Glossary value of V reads 4.96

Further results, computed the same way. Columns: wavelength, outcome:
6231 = 4.15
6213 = 5.1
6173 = 4.66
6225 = 4.43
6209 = 5.37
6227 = 5.21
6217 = 4.58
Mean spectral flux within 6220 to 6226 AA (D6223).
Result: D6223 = 4.31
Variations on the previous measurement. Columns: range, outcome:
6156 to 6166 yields 4.38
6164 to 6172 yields 4.04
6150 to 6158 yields 4.74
